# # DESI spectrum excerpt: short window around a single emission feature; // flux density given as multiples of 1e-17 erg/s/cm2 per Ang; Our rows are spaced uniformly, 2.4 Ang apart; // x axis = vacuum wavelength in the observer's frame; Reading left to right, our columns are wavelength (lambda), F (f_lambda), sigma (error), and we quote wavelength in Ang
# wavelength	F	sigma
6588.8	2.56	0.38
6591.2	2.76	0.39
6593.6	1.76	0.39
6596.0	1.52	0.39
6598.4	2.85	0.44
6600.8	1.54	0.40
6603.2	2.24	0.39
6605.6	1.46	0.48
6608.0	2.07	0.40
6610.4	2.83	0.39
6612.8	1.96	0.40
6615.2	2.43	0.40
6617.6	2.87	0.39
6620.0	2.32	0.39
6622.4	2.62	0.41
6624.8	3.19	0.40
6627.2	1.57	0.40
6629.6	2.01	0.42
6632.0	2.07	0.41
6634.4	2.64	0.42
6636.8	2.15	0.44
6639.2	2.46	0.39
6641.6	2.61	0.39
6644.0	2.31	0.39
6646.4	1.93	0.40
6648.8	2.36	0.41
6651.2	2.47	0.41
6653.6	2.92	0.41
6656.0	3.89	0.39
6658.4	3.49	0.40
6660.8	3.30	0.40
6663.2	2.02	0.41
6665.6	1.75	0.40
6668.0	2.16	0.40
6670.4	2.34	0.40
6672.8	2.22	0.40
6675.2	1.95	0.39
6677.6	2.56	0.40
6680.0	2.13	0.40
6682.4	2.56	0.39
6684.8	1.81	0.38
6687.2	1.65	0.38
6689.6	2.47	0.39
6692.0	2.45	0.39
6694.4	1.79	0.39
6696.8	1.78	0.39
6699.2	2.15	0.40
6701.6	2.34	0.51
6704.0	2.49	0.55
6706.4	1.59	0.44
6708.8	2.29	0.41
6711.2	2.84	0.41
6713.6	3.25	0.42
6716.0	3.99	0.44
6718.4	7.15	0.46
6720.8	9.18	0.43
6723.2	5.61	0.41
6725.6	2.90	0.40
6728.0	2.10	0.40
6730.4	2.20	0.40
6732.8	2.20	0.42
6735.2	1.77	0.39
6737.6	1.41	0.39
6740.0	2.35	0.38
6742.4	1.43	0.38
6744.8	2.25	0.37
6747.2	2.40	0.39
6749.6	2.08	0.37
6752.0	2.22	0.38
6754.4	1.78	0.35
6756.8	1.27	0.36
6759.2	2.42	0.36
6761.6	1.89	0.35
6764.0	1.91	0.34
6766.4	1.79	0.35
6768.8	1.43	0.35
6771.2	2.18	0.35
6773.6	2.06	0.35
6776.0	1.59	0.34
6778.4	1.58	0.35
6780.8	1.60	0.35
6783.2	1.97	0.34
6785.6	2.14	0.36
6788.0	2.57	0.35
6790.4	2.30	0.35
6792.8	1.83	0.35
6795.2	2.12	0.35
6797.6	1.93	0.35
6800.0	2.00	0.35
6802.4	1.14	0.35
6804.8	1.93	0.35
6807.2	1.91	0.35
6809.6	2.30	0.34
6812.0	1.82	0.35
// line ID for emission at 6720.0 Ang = [O III] 5007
